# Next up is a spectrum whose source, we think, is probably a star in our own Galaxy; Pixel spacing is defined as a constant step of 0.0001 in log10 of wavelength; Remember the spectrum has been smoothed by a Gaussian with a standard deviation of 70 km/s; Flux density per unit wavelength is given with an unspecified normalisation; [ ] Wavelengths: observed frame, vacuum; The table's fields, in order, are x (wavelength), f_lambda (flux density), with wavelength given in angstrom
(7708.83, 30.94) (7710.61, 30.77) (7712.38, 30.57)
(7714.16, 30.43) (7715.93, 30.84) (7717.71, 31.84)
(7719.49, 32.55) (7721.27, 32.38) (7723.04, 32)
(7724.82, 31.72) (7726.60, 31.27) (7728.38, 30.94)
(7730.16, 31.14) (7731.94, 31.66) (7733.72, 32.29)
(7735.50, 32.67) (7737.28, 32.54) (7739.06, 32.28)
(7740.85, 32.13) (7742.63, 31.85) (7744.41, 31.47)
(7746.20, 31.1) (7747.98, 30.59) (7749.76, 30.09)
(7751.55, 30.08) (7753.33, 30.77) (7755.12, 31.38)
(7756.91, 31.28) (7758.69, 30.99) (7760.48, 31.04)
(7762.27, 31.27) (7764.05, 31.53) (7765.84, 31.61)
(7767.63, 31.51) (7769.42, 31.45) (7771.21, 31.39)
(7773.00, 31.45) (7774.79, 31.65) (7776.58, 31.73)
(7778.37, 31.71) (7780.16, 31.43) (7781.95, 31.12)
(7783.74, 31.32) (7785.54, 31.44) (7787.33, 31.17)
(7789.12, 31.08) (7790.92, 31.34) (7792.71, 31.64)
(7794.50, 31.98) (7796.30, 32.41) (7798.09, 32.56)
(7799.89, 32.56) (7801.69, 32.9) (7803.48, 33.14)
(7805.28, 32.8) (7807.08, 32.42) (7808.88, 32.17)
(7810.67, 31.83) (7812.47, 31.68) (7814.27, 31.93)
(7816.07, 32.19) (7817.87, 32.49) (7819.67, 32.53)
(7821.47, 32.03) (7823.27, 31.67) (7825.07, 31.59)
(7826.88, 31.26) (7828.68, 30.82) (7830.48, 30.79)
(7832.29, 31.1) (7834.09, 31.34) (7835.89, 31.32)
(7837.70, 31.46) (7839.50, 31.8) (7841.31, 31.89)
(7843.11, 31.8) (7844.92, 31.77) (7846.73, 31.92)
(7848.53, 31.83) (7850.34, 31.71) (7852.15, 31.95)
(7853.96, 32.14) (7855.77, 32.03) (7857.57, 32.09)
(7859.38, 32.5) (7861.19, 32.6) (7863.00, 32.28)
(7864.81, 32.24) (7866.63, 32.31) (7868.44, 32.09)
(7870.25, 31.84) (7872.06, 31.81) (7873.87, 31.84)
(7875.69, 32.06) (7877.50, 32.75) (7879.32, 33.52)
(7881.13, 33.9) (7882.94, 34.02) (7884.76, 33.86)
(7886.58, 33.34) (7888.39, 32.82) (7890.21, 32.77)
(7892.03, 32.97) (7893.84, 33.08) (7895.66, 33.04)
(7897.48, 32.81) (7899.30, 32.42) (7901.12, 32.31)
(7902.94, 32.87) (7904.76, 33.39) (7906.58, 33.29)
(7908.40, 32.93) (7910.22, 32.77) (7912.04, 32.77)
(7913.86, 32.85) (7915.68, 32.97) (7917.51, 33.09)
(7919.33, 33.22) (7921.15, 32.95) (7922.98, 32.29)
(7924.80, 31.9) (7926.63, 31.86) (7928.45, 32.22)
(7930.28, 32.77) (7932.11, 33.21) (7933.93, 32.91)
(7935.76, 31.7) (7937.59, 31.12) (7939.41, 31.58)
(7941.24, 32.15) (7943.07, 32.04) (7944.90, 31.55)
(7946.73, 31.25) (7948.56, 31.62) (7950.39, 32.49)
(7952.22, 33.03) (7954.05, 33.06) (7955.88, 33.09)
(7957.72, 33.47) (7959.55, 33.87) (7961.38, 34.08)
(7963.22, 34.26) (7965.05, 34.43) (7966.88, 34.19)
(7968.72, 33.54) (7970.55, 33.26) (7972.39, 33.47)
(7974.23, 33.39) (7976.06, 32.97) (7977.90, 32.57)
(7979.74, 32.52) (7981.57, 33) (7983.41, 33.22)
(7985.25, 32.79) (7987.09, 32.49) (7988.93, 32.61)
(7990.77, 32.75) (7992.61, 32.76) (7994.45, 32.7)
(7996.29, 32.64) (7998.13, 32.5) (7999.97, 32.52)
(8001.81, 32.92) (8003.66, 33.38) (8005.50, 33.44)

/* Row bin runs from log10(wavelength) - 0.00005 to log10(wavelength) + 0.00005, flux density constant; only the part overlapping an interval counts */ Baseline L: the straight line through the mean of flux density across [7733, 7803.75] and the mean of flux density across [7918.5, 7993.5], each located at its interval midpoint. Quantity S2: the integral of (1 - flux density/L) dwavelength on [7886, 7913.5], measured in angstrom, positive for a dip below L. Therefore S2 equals -0.4 angstrom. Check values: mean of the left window 31.6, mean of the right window 32.8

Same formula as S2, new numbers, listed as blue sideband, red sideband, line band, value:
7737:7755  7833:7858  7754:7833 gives -0.5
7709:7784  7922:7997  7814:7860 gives 0.3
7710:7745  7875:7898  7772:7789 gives 0.4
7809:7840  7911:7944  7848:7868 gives -0.2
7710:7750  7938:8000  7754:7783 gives 0.3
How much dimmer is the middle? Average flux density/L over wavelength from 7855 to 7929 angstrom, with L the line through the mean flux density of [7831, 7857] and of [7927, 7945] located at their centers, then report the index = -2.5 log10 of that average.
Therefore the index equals -0.03 mag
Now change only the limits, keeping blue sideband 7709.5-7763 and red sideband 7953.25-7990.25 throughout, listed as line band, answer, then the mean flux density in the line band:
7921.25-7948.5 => 0.03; 32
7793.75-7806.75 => -0.02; 32.6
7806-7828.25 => 0.00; 32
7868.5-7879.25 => 0.01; 32.2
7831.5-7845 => 0.02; 31.6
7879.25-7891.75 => -0.03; 33.4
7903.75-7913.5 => -0.01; 33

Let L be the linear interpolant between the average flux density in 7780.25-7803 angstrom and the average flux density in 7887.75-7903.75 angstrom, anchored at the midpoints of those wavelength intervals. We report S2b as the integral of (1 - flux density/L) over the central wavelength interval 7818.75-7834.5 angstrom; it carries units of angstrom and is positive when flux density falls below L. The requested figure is 0.3 angstrom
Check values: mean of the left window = 31.8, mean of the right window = 32.8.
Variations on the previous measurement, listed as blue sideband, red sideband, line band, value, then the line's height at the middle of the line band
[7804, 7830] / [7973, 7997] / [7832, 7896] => -0.3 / 32.2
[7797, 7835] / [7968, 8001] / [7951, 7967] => -0.5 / 32.7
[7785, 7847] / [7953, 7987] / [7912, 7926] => 0.1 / 32.9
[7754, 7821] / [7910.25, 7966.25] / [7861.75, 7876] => 0.1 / 32.3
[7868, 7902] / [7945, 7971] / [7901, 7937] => 0.3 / 33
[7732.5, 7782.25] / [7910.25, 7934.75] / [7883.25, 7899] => -0.3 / 32.5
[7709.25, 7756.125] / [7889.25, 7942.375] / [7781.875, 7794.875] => 0.2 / 31.8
